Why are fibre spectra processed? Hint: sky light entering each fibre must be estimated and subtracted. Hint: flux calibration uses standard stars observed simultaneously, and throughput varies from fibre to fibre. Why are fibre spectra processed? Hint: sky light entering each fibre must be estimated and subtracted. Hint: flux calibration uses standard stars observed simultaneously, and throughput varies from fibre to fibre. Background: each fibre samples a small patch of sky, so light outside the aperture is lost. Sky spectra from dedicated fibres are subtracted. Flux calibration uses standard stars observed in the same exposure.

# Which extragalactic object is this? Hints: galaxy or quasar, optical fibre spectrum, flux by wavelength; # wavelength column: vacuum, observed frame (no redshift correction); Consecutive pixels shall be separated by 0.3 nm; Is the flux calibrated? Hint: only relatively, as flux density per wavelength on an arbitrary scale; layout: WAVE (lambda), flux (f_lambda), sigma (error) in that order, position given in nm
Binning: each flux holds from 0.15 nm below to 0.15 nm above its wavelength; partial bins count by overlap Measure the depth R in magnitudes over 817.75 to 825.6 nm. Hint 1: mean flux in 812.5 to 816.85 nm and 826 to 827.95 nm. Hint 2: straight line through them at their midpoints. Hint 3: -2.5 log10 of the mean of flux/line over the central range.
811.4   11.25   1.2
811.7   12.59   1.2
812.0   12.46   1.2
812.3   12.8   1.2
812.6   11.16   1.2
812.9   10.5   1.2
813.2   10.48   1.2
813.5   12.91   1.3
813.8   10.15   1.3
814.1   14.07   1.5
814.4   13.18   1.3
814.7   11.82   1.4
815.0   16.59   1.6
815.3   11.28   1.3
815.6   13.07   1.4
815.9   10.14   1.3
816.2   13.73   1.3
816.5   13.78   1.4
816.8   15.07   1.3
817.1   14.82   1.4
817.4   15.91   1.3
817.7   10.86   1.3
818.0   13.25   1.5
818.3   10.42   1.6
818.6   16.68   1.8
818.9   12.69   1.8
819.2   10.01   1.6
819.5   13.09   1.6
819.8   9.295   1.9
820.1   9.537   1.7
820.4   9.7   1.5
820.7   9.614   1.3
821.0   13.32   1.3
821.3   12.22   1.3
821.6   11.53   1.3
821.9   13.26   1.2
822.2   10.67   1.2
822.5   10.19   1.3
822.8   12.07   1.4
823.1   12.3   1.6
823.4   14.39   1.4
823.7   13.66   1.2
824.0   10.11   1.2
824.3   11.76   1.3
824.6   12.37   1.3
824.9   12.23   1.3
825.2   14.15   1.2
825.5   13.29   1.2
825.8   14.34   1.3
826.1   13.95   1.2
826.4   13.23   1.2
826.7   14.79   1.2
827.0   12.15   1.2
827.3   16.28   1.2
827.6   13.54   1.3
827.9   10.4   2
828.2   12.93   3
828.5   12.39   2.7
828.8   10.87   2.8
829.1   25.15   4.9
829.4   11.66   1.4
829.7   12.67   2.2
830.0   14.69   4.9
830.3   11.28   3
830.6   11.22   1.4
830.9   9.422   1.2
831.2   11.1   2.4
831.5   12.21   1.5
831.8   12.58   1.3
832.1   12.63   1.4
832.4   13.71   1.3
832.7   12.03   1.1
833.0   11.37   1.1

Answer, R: 0.10 mag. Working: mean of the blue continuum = 12.5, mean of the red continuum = 13.6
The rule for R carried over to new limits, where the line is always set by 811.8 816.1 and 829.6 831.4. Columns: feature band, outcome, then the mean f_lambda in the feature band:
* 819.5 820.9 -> 0.19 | 10.1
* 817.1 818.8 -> -0.12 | 13.5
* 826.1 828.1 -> -0.14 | 13.4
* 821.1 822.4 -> 0.01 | 11.9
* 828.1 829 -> -0.09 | 12.7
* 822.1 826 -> -0.05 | 12.5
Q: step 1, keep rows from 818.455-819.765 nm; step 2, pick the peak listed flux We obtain 16.68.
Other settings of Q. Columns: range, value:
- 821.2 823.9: 14.39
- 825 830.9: 25.15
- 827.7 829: 12.93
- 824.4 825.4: 14.15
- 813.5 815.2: 16.59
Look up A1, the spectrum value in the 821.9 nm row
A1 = 13.26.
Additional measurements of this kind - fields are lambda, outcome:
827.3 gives 16.28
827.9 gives 10.4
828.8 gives 10.87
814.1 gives 14.07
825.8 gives 14.34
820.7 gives 9.614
